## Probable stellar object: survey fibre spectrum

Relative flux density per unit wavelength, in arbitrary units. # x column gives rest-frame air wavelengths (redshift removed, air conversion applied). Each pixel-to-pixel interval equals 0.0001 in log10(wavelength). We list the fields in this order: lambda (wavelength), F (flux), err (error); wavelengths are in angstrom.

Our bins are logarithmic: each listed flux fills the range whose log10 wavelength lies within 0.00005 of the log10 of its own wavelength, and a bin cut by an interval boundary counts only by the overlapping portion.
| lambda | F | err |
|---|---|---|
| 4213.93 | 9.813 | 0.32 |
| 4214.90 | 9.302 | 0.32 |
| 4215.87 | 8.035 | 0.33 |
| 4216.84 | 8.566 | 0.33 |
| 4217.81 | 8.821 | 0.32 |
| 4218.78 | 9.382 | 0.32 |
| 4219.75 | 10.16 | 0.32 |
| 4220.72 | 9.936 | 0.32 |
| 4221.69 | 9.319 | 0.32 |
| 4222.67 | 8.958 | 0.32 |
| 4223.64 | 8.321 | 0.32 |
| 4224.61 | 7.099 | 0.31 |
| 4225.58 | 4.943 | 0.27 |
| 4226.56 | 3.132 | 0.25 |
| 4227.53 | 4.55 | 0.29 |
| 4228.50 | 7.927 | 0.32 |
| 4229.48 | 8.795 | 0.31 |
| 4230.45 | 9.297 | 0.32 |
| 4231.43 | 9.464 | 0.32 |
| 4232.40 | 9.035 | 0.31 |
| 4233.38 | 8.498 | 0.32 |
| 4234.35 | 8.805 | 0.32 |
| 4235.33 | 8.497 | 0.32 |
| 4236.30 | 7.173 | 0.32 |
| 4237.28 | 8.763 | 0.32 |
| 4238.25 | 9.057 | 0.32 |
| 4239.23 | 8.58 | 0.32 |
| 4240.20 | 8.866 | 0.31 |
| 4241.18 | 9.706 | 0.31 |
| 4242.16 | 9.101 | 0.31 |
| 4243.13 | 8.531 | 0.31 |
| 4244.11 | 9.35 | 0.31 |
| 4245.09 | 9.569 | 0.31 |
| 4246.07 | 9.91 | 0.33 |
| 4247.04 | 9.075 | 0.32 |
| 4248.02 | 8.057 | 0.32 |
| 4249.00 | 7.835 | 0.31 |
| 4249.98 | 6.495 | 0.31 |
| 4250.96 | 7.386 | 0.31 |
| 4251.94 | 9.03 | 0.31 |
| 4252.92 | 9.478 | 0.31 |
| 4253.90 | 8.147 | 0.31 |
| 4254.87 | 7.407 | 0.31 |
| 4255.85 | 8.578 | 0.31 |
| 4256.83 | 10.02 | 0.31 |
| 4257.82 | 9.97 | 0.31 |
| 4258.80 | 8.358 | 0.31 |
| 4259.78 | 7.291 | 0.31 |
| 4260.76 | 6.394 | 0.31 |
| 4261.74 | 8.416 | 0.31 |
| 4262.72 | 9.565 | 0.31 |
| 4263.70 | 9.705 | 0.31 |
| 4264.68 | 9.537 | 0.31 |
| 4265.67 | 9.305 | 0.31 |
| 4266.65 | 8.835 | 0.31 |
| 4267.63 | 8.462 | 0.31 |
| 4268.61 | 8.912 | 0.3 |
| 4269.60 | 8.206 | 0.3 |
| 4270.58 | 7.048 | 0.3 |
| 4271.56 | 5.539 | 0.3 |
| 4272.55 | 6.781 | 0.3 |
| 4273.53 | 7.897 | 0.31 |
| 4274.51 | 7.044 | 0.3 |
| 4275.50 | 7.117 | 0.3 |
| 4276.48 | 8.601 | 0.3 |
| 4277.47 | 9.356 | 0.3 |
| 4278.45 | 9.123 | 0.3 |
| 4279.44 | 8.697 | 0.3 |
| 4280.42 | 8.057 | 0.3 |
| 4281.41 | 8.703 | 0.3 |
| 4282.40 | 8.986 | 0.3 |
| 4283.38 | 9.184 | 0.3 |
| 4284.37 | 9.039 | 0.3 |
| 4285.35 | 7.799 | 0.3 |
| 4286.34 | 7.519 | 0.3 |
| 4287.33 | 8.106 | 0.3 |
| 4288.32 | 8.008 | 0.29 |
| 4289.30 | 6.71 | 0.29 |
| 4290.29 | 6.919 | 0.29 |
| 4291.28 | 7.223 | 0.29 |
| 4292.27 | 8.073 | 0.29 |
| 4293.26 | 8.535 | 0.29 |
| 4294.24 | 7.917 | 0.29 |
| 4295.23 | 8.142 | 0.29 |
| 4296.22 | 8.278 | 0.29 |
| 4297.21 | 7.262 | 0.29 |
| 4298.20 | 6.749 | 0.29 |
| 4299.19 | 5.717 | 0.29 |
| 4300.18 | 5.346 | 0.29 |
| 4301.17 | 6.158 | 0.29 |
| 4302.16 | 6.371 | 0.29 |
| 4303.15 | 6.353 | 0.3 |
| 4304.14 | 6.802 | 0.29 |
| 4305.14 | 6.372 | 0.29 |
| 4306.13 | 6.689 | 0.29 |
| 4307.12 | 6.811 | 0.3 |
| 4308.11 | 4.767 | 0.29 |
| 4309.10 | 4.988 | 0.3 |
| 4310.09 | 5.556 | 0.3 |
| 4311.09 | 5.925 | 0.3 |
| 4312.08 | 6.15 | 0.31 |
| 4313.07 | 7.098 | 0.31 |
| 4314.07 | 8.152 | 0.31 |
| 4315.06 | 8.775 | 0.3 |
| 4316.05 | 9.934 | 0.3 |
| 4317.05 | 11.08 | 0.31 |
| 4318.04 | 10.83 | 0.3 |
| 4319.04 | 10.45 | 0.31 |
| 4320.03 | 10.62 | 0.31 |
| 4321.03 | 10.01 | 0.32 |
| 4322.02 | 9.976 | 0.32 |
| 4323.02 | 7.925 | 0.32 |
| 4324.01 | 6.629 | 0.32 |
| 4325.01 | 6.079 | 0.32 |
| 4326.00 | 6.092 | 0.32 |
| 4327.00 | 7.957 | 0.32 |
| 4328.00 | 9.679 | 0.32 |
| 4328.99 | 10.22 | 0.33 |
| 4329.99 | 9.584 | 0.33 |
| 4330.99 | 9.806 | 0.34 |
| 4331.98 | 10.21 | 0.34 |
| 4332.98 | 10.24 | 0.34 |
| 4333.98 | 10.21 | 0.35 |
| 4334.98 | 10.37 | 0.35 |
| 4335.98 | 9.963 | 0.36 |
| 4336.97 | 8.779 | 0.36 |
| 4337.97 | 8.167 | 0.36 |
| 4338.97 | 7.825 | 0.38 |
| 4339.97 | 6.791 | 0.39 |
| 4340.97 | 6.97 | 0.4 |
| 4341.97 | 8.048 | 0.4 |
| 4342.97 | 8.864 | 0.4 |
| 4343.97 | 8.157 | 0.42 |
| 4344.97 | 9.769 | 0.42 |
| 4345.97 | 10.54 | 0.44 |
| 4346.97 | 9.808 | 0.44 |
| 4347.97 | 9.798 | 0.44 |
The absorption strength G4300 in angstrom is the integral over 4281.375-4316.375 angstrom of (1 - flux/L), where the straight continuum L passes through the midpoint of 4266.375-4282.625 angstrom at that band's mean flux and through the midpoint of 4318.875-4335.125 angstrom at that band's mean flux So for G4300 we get 5.4 angstrom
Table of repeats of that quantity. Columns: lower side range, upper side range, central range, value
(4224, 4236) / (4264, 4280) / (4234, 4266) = -3.4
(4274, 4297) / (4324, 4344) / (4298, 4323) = 2.6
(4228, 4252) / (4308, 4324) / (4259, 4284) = 0.7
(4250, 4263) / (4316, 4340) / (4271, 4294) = 1.9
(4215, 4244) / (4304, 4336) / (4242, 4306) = 2.5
